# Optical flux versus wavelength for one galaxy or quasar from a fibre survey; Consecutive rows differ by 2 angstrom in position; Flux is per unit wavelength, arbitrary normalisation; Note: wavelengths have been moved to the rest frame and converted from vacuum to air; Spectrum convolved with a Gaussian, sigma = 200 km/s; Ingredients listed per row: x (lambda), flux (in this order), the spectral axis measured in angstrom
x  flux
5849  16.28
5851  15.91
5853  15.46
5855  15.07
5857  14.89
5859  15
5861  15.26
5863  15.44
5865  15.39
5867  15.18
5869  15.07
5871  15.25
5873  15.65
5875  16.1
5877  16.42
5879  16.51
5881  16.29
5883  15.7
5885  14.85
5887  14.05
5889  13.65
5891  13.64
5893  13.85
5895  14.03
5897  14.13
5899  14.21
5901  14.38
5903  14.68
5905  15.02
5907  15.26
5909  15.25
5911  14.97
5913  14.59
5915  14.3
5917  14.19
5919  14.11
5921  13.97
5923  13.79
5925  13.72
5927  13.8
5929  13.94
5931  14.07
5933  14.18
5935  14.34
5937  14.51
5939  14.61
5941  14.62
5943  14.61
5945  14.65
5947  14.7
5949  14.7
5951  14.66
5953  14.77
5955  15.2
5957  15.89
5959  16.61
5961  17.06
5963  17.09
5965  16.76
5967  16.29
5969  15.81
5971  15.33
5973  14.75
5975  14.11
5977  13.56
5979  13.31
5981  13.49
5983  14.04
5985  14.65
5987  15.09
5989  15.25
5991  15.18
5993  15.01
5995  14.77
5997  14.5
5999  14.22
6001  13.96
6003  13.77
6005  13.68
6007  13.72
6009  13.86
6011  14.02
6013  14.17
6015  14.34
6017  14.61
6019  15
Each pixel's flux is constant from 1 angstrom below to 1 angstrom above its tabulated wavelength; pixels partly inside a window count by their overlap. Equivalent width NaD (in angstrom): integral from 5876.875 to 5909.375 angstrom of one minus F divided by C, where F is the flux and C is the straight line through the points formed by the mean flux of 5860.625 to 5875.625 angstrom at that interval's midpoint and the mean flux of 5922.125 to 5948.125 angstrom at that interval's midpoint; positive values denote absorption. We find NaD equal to 0.5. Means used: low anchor 15.4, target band 14.8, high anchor 14.3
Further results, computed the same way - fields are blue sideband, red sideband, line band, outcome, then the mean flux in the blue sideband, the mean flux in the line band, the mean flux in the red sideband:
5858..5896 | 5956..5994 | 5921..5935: 1.1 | 15.1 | 14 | 15.2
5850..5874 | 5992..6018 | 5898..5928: 1.0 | 15.3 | 14.4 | 14.2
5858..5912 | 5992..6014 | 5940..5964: -1.4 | 15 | 15.4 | 14.2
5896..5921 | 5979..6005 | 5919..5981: -1.4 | 14.6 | 14.8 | 14.4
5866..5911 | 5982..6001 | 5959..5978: -1.2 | 15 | 15.7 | 14.7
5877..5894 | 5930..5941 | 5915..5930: 0.6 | 14.9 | 14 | 14.4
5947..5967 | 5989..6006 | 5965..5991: 0.6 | 15.8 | 14.7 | 14.4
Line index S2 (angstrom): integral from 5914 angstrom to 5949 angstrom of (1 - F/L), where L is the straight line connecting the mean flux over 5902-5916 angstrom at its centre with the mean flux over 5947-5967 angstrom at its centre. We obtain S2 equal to 2.43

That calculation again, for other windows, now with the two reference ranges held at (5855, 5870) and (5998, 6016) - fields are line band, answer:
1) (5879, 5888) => -0.2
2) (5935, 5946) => 0.0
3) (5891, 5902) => 0.6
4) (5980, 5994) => -0.5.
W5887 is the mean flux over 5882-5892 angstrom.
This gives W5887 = 14.4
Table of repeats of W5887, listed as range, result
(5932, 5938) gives 14.3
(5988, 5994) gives 15.1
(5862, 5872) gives 15.3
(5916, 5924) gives 14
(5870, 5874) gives 15.4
